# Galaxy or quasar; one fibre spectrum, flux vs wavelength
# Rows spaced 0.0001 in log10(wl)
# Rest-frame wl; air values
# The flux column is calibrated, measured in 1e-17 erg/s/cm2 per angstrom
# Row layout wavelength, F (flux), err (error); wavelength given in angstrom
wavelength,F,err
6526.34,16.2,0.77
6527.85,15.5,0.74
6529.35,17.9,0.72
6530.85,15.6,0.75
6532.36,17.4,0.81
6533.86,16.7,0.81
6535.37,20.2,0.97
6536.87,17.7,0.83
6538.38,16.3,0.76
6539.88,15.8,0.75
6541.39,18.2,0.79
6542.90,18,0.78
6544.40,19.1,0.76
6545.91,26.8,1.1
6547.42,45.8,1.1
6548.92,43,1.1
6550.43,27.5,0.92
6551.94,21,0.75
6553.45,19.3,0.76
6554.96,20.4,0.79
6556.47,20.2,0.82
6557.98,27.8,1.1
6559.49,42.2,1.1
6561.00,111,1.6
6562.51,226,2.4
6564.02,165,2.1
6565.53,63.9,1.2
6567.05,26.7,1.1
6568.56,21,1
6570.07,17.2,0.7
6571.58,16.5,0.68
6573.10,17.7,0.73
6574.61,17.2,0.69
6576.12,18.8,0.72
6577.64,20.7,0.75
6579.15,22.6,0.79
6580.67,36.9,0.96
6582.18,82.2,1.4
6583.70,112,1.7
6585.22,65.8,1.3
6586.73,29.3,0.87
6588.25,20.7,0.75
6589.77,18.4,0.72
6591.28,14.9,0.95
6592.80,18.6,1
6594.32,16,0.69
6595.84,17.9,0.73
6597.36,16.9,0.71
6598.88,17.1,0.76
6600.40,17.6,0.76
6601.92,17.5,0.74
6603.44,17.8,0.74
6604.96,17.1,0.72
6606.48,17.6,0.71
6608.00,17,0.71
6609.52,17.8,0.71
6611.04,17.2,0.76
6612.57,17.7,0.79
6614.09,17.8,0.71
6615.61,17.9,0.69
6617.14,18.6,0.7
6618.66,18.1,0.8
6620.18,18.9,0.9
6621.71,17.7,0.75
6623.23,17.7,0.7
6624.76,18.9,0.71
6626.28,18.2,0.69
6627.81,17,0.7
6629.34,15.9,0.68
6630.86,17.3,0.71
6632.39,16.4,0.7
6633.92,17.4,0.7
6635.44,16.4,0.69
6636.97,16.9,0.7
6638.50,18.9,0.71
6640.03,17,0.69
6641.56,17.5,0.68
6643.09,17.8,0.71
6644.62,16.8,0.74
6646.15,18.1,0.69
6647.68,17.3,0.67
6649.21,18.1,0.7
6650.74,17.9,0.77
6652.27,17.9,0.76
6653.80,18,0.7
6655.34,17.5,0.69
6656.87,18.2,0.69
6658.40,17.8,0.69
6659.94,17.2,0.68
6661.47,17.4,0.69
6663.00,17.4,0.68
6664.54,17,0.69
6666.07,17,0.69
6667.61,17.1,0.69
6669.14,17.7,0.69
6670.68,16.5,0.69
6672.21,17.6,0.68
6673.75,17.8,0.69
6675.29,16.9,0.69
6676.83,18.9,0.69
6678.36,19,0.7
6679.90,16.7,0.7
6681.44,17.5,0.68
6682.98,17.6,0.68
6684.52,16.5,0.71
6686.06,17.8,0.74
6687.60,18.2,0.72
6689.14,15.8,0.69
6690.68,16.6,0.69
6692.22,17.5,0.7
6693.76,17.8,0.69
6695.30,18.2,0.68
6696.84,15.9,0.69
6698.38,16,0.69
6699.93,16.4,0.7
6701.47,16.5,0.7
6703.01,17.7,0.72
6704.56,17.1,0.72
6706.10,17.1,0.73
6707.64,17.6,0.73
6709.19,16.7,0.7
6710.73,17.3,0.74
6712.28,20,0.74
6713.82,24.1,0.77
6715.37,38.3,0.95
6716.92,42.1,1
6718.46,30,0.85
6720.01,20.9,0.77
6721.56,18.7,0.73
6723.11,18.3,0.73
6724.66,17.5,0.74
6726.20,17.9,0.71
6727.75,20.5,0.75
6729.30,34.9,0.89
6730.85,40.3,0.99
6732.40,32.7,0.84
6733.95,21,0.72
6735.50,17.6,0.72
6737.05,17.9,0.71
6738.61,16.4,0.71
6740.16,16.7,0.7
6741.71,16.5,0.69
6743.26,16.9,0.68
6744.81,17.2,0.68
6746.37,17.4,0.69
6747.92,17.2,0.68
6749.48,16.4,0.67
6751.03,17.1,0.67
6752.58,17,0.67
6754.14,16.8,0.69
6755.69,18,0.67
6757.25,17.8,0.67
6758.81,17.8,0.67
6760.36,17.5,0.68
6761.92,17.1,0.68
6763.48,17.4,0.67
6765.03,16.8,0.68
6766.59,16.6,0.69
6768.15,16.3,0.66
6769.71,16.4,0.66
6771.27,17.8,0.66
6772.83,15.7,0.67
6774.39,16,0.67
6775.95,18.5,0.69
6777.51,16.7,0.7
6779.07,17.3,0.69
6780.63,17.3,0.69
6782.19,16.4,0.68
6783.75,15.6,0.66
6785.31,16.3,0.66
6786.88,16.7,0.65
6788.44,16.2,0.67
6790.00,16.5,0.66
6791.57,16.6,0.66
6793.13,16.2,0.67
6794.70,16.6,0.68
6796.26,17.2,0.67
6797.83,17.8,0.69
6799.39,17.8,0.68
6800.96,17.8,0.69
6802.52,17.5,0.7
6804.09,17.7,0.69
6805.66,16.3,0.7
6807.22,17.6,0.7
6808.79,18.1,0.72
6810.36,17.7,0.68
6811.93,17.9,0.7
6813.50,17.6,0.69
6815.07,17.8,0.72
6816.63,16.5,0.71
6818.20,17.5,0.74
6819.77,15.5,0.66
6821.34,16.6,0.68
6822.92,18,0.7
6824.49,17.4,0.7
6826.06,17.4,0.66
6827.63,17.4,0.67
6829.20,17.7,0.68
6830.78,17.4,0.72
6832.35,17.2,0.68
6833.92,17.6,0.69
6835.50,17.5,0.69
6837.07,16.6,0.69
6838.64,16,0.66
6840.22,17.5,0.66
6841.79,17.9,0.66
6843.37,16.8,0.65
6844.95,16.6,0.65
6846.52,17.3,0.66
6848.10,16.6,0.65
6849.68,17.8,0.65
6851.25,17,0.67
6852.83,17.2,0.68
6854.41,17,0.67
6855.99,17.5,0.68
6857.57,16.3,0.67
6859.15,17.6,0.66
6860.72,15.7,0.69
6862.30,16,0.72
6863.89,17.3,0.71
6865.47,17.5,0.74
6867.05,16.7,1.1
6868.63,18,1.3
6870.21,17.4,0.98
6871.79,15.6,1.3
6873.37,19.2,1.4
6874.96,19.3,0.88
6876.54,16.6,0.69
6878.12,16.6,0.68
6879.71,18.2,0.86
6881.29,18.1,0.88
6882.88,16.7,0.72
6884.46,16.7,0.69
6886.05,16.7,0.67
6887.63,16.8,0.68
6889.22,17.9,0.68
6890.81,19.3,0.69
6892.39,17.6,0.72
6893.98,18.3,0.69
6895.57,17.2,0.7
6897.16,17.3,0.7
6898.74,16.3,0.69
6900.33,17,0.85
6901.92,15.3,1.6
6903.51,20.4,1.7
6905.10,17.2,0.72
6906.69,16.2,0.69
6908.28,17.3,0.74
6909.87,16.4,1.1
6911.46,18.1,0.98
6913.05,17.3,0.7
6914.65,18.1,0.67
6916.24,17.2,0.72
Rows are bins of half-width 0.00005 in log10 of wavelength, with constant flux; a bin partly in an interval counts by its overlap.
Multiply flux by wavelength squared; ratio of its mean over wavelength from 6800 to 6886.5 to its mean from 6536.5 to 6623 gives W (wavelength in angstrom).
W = 0.57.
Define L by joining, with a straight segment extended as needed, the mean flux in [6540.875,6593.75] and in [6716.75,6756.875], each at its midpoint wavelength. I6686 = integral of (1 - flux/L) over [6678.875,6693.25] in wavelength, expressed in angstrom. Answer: 5.37 angstrom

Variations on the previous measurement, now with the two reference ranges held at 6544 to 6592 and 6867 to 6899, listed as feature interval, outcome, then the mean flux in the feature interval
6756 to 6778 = 8.4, 17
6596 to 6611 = 8.8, 17.4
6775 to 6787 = 4.4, 16.8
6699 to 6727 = 9.5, 21.3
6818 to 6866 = 9.0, 17.1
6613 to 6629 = 8.9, 18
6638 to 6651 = 7.0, 17.7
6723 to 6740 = 4.2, 23.1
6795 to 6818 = 6.4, 17.5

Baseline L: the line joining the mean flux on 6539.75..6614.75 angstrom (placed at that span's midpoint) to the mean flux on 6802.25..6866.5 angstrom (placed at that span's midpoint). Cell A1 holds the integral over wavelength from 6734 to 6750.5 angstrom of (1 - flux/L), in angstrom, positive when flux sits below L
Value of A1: 4.49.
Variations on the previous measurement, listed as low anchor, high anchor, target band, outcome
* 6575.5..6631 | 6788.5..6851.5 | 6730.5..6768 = 1.8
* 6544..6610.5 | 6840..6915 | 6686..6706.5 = 8.7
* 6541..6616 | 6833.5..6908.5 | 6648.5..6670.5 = 9.2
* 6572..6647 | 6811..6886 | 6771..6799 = 2.8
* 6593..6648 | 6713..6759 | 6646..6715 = 7.0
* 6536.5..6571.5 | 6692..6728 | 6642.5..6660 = 7.0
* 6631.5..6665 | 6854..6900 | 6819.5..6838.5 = 0.2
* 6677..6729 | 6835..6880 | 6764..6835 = 4.0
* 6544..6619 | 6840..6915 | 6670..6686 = 6.5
